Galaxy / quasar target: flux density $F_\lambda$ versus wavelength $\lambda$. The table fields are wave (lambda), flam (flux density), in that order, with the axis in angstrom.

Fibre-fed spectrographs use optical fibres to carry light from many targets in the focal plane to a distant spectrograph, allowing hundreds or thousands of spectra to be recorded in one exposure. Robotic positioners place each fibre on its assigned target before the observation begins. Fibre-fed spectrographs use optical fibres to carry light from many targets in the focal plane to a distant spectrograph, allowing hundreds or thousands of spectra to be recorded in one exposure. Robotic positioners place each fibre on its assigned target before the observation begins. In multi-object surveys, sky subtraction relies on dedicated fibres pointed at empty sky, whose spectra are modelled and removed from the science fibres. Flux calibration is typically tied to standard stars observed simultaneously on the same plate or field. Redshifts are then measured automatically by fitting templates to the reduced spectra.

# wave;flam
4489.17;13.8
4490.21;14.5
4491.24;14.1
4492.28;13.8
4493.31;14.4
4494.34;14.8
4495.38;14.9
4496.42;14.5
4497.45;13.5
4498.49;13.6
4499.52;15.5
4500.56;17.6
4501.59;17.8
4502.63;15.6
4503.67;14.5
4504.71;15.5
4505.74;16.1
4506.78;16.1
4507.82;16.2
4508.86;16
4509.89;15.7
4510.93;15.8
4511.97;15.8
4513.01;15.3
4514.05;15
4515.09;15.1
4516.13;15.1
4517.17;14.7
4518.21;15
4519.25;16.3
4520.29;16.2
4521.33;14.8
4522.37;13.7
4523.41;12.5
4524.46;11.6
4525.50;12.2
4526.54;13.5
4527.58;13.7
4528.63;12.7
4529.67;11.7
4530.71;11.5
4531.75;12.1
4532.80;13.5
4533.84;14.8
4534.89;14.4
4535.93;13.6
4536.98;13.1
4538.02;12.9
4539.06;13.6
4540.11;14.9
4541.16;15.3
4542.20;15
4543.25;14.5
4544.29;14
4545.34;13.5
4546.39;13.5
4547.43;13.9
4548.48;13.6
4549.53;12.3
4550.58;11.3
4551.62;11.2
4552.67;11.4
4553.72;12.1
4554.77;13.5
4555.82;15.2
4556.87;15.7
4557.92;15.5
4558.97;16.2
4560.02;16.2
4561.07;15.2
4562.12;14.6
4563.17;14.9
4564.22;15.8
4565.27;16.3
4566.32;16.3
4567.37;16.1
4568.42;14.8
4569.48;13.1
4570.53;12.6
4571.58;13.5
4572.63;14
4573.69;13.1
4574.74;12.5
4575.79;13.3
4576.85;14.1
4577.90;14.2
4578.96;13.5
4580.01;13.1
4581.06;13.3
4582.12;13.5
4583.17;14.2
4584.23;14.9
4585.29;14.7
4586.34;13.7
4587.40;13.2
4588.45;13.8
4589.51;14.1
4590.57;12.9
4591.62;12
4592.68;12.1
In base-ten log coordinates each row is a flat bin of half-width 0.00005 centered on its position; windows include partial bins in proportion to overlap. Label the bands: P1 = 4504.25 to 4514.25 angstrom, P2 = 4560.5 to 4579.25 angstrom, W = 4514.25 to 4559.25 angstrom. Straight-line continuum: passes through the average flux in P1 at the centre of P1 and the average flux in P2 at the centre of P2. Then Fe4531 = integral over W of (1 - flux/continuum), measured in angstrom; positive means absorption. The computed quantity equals 4.1 angstrom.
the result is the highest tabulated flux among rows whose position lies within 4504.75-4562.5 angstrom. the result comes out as 16.3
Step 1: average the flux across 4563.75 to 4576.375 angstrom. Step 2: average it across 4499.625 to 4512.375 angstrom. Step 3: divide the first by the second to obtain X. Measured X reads 0.89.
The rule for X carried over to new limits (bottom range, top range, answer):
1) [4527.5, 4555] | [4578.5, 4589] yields 1.04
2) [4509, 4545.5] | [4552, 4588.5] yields 1.01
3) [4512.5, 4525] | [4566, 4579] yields 0.95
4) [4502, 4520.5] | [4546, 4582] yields 0.90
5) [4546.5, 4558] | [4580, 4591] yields 1.05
